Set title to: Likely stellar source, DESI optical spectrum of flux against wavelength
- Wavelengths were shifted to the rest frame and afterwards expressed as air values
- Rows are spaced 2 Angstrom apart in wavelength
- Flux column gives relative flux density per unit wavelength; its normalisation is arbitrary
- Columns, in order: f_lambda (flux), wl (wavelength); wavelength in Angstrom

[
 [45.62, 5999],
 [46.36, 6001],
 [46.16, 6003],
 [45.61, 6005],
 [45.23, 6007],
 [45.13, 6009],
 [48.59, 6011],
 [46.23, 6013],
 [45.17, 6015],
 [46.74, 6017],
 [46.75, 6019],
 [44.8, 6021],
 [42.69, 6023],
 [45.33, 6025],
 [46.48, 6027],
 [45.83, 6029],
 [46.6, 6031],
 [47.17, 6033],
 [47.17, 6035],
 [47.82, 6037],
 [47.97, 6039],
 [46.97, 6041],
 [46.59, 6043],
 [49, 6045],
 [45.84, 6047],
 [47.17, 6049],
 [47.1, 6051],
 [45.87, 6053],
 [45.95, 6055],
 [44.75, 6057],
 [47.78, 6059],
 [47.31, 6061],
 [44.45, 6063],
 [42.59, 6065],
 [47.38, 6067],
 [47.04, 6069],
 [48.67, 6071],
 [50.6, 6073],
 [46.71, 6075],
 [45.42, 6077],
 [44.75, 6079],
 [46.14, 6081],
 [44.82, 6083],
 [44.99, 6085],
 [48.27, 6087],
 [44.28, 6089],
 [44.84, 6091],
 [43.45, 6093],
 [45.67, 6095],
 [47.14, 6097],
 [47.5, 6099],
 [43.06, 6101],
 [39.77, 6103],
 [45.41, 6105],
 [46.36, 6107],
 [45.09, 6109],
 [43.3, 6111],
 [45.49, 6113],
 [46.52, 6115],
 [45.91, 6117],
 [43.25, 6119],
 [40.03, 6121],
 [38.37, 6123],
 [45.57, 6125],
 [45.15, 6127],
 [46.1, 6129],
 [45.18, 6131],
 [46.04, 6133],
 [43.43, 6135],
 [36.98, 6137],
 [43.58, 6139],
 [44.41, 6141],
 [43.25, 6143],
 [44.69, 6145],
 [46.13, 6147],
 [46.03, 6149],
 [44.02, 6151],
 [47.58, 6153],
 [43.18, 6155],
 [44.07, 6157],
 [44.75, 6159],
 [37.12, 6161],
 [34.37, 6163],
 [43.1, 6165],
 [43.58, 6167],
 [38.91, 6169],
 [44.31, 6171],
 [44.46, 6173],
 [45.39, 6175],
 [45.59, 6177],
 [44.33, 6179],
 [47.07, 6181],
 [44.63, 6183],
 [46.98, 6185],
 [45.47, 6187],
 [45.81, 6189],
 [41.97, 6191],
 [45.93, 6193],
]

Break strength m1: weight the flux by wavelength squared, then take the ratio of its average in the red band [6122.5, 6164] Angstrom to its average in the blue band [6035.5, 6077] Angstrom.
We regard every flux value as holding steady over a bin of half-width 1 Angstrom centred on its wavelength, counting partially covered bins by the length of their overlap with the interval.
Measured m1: 1.0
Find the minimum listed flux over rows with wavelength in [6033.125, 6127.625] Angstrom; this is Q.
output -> 38.37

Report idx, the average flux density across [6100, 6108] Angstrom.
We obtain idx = 43.7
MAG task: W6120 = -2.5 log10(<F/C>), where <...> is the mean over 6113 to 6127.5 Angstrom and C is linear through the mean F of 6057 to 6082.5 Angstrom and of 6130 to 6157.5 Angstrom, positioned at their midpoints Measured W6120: 0.03 mag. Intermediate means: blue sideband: 46.5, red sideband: 44.2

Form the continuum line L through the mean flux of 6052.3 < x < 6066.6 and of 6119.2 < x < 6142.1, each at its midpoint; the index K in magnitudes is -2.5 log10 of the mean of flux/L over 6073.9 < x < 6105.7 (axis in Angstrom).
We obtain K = -0.01 mag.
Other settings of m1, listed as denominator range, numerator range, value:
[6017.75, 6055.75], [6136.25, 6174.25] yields 0.96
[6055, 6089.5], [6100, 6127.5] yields 0.96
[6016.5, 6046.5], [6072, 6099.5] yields 1.01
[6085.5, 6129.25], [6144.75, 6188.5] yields 1.00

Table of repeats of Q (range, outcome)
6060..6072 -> 42.59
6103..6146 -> 36.98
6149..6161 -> 37.12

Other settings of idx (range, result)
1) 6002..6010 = 45.5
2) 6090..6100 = 45.7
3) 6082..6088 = 46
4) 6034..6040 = 47.7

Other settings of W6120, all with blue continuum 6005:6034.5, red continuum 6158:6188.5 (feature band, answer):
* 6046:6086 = -0.03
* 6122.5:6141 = 0.01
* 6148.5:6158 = -0.03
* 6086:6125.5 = 0.00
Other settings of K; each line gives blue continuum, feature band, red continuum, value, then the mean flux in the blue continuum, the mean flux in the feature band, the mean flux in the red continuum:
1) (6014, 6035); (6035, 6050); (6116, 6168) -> -0.04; 45.8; 47.3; 43.3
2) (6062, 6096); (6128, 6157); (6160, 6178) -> -0.03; 45.9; 44.3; 41.9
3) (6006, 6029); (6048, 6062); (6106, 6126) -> -0.04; 45.7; 46.6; 44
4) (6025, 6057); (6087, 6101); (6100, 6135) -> -0.01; 46.8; 45.5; 44.1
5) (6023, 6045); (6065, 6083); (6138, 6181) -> -0.02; 46.7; 46.7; 43.6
